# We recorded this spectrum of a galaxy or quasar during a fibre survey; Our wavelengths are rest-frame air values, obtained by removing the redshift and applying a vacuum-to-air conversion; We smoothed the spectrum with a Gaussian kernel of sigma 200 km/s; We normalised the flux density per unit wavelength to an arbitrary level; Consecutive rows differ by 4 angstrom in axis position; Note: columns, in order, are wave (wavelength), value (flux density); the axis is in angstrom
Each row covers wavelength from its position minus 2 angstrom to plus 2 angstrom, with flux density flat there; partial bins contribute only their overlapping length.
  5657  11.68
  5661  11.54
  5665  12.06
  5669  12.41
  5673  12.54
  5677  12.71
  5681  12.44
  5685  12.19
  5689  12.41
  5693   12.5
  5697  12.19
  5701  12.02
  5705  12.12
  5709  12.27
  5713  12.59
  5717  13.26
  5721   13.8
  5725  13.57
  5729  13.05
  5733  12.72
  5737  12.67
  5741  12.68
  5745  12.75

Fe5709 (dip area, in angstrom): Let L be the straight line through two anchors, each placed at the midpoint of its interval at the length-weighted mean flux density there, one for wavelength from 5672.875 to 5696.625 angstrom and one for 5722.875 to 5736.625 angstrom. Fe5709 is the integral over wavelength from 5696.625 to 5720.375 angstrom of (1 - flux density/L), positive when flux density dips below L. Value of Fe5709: 0.5 angstrom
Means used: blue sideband 12.4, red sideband 13.1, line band 12.5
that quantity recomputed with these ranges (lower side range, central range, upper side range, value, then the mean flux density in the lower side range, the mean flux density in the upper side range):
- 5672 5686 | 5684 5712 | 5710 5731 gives 1.2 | 12.5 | 13.2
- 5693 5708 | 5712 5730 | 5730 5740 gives -1.1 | 12.2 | 12.7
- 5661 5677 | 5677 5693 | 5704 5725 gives 0.1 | 12.3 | 12.9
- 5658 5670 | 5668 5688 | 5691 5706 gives -0.7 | 11.9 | 12.2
